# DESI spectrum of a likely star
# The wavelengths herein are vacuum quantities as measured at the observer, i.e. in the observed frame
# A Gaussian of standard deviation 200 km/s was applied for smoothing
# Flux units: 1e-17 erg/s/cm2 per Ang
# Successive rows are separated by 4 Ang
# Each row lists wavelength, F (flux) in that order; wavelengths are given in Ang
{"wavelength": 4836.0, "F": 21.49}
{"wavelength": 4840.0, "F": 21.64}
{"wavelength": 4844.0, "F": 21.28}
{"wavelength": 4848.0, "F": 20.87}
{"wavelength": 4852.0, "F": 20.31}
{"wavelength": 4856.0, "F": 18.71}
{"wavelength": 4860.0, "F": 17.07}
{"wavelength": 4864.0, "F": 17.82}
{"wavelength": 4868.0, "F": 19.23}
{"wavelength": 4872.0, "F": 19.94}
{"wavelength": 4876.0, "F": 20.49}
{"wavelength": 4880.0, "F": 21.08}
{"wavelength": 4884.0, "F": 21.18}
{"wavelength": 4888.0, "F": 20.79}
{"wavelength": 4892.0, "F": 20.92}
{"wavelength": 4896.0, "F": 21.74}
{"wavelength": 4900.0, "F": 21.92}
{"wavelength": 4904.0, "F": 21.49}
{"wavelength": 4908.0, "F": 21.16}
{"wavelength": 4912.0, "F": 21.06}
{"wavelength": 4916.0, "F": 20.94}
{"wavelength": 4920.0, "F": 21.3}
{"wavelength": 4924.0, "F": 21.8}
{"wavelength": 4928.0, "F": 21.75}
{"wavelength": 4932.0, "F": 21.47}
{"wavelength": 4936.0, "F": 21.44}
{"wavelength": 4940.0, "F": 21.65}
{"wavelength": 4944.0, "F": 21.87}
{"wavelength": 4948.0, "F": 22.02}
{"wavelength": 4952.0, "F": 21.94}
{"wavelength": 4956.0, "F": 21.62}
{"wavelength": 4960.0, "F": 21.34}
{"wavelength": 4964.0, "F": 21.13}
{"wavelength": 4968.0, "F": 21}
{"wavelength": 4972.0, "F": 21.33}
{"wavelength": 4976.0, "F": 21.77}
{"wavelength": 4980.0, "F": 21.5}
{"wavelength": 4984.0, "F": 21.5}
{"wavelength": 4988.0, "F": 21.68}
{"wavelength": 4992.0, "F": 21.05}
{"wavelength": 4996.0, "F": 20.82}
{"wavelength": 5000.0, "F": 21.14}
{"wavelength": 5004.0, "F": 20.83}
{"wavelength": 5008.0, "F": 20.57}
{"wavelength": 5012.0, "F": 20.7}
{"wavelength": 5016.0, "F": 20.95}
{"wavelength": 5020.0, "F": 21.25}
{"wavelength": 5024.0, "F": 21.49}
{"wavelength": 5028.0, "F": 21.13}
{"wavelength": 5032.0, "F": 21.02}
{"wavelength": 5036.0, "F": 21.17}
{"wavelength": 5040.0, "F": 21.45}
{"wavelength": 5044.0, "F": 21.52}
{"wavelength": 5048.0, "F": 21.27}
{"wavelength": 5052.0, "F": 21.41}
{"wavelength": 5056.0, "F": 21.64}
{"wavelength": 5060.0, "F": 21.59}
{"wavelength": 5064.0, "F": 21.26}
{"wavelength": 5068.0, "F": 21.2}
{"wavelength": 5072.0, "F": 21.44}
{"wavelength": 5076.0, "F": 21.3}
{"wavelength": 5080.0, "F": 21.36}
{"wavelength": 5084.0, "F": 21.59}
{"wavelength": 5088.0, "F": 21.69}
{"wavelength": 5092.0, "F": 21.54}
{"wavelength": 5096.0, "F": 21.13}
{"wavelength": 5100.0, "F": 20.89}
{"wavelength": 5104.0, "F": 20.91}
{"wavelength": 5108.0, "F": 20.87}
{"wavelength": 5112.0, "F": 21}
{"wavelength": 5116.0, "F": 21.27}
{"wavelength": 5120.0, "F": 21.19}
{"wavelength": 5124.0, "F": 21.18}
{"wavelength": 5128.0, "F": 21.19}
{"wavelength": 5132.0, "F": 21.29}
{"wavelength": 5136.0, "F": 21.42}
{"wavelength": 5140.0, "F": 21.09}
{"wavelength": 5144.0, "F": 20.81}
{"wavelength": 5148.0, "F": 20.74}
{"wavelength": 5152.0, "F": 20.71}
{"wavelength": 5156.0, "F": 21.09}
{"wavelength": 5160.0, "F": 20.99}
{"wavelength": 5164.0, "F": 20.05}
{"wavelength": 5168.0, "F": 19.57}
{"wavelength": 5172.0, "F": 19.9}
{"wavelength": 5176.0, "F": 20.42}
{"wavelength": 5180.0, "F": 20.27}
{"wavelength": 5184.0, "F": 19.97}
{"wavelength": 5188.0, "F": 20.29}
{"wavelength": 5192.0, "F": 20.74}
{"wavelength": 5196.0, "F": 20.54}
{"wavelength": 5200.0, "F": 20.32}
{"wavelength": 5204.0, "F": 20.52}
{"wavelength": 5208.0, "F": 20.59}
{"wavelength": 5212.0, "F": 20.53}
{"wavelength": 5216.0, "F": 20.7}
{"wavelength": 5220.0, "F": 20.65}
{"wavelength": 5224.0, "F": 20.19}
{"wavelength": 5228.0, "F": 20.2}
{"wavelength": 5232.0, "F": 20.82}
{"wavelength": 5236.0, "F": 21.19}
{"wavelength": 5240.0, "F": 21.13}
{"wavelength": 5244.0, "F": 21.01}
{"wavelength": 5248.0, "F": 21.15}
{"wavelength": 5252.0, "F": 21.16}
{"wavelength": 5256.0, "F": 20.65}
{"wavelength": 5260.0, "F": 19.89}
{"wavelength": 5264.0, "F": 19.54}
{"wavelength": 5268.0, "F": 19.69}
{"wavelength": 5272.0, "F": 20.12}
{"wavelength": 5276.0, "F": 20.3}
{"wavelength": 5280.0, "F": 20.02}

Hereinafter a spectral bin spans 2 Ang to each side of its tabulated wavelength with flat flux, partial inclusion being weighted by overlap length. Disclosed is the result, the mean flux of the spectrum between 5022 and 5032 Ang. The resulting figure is 21.3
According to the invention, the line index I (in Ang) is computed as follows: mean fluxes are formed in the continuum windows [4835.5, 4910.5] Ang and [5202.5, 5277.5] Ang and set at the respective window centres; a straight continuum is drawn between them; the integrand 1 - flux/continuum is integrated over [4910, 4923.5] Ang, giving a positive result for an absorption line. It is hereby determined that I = -0.5 Ang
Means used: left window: 20.5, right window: 20.5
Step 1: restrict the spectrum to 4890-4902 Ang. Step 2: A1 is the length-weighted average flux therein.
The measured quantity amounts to 21.5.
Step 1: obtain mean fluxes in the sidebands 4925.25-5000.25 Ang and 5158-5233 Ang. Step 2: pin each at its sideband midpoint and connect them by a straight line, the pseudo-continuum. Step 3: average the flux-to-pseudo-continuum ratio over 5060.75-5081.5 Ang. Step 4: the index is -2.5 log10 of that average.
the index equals -0.02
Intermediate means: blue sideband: 21.5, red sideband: 20.4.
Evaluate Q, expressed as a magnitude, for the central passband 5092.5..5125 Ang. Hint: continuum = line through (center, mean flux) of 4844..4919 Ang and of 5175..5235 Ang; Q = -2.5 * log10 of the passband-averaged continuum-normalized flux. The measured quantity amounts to -0.03 mag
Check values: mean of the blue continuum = 20.4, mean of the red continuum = 20.5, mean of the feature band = 21.1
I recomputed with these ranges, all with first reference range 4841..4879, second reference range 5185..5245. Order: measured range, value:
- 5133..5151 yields -0.53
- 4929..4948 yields -1.74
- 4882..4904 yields -1.80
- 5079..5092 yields -0.84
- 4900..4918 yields -1.36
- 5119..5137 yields -0.78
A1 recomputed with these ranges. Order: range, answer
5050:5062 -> 21.5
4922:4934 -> 21.7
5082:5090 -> 21.6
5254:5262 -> 20.3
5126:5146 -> 21.2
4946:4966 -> 21.6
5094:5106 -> 21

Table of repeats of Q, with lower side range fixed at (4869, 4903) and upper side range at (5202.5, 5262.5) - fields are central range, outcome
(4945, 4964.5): -0.04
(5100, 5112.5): -0.01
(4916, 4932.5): -0.03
